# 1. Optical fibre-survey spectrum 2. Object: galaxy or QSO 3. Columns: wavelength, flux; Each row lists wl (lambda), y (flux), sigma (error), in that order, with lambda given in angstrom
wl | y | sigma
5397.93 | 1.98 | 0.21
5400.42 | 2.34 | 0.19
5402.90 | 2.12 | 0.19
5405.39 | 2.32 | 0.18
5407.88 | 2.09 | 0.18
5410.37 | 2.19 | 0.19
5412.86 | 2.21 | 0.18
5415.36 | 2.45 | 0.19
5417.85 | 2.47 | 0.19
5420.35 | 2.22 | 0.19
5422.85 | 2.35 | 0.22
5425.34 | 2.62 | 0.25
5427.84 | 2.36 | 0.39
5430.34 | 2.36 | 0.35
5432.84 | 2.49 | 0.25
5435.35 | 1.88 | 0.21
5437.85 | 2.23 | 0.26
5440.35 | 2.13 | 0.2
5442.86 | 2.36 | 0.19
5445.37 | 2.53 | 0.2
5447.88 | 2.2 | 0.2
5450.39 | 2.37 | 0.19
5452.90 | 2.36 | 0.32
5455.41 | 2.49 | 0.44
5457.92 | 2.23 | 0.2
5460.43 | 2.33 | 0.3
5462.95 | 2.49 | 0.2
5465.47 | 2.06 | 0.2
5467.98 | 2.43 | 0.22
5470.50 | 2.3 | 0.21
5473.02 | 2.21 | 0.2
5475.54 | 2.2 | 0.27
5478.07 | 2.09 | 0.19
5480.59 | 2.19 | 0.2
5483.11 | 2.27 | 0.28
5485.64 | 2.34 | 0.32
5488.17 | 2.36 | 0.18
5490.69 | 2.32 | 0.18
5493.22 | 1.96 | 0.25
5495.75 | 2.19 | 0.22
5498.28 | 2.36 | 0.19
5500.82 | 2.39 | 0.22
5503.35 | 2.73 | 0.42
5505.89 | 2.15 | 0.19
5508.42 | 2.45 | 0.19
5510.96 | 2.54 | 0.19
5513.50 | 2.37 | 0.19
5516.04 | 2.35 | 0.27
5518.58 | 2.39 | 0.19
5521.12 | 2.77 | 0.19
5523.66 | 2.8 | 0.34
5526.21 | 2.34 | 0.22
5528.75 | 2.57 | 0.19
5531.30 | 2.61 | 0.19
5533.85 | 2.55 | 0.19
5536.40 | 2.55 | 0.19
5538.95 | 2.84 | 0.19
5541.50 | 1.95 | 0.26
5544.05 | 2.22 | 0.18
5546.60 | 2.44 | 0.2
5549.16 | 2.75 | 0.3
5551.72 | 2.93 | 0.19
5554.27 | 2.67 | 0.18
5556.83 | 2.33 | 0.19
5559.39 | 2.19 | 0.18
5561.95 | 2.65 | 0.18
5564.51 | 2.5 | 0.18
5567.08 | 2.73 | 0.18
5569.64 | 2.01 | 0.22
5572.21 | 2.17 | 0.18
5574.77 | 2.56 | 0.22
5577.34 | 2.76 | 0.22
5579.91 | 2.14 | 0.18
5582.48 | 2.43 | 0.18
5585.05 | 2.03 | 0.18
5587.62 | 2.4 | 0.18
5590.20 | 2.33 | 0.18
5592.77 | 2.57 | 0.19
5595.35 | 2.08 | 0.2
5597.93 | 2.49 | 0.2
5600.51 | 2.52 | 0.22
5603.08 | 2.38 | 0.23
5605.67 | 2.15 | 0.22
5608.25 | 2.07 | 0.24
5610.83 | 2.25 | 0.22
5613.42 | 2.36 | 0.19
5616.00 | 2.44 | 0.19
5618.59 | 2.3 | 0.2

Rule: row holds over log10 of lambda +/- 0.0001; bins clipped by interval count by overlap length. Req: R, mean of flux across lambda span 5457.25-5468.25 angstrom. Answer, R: 2.3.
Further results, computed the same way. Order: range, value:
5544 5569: 2.54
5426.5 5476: 2.3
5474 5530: 2.37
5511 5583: 2.49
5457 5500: 2.26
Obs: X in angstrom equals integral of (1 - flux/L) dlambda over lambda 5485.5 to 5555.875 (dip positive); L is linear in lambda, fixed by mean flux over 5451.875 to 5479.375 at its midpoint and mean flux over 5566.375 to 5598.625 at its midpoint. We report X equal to -4.3 angstrom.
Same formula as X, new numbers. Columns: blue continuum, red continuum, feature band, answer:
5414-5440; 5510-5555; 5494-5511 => 0.68 angstrom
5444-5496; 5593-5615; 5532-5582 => -3.82 angstrom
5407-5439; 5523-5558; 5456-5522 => 2.96 angstrom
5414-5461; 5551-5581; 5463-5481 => 1.07 angstrom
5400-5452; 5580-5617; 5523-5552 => -2.74 angstrom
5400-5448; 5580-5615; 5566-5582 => -0.60 angstrom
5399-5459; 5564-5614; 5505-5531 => -1.74 angstrom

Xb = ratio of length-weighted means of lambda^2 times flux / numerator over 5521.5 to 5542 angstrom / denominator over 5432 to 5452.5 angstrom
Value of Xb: 1.16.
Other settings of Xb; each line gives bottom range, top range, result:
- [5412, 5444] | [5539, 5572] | 1.11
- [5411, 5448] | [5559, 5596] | 1.08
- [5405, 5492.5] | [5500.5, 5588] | 1.11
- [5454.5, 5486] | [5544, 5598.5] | 1.11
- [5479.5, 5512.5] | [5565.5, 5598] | 1.04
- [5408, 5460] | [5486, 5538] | 1.08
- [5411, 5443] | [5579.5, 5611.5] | 1.06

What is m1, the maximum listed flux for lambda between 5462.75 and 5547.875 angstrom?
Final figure 2.84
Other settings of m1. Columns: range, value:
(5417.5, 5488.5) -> 2.62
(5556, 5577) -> 2.73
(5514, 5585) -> 2.93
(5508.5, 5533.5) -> 2.8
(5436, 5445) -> 2.36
